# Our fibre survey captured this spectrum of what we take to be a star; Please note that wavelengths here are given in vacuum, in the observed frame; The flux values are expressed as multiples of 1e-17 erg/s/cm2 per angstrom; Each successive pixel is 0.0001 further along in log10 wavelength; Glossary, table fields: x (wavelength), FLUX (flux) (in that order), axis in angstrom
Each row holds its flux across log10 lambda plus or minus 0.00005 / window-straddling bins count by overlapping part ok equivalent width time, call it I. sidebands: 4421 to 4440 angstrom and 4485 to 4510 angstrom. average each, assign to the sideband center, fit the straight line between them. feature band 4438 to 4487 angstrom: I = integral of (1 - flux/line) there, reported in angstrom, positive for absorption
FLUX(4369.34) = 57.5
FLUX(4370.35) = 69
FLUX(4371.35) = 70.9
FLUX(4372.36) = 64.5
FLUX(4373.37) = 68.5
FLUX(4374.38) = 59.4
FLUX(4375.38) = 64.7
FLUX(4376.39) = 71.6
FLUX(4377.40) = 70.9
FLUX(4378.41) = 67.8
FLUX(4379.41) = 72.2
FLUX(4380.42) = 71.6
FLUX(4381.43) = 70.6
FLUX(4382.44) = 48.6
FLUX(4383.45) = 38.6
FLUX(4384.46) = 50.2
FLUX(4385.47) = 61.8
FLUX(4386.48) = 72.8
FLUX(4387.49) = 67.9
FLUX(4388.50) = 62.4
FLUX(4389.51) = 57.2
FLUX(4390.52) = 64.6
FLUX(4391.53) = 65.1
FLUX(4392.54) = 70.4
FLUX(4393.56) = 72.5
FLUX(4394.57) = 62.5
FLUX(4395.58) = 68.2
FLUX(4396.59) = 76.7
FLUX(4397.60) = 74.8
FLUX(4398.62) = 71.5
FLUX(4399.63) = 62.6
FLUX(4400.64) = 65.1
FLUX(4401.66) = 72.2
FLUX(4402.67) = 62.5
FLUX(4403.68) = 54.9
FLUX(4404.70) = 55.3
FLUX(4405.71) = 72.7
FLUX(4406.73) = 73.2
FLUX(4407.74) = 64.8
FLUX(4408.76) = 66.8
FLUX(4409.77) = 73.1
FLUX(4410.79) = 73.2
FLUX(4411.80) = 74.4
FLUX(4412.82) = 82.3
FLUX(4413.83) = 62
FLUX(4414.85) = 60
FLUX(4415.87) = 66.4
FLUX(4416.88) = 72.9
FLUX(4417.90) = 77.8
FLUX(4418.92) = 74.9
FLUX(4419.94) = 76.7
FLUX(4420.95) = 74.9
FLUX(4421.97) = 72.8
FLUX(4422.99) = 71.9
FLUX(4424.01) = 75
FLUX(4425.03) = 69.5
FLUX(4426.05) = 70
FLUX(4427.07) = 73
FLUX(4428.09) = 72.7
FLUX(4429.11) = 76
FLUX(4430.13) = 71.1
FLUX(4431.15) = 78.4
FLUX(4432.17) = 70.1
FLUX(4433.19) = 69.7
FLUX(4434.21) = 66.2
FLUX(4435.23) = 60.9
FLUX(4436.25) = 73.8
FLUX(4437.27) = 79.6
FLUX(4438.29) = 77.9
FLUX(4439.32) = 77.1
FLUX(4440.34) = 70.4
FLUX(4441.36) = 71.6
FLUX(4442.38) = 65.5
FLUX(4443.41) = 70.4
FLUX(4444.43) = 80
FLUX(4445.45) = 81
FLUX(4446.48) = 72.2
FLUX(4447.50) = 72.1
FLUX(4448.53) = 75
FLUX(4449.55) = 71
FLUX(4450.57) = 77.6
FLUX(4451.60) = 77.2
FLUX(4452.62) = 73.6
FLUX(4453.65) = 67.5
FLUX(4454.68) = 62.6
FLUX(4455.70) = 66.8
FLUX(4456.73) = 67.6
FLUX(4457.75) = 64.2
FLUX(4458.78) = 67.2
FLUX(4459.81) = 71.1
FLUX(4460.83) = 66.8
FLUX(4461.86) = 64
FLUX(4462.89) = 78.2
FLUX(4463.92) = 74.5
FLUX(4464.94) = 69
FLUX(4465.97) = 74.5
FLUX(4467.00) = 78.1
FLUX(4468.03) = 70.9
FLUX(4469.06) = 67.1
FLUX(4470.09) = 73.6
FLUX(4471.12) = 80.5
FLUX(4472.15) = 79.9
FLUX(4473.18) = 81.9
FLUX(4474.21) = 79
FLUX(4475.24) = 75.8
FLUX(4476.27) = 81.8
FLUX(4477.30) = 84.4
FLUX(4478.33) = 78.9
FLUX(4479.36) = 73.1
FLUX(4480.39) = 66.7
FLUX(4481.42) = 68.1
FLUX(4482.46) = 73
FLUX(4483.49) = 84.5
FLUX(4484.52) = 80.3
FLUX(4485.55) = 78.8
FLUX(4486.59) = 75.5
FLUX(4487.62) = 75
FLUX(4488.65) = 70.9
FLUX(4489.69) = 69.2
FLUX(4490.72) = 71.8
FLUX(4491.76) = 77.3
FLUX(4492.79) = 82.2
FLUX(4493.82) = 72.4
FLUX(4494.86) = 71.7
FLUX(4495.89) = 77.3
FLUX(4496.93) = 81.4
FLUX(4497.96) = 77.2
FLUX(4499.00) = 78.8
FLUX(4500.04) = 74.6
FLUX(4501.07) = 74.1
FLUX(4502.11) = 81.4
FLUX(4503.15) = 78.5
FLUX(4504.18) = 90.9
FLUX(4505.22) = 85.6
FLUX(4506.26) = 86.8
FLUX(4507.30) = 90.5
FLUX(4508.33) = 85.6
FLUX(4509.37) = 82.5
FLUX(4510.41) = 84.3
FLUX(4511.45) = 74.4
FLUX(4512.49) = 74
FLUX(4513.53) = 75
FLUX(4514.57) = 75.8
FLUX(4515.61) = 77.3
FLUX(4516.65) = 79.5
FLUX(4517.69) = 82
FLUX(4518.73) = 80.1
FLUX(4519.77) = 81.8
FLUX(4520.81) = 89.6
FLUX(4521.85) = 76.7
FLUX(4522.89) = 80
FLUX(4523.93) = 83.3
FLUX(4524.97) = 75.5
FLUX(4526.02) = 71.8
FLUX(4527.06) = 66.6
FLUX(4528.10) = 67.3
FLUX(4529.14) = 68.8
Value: 1.19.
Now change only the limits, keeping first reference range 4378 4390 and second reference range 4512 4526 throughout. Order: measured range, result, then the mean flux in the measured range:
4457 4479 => -0.5 angstrom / 74.3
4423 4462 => -1.3 angstrom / 71.6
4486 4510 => -0.8 angstrom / 78.8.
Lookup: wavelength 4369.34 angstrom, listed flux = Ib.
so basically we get 57.5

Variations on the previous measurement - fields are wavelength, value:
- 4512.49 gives 74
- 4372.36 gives 64.5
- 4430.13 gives 71.1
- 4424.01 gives 75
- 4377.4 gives 70.9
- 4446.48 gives 72.2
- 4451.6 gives 77.2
